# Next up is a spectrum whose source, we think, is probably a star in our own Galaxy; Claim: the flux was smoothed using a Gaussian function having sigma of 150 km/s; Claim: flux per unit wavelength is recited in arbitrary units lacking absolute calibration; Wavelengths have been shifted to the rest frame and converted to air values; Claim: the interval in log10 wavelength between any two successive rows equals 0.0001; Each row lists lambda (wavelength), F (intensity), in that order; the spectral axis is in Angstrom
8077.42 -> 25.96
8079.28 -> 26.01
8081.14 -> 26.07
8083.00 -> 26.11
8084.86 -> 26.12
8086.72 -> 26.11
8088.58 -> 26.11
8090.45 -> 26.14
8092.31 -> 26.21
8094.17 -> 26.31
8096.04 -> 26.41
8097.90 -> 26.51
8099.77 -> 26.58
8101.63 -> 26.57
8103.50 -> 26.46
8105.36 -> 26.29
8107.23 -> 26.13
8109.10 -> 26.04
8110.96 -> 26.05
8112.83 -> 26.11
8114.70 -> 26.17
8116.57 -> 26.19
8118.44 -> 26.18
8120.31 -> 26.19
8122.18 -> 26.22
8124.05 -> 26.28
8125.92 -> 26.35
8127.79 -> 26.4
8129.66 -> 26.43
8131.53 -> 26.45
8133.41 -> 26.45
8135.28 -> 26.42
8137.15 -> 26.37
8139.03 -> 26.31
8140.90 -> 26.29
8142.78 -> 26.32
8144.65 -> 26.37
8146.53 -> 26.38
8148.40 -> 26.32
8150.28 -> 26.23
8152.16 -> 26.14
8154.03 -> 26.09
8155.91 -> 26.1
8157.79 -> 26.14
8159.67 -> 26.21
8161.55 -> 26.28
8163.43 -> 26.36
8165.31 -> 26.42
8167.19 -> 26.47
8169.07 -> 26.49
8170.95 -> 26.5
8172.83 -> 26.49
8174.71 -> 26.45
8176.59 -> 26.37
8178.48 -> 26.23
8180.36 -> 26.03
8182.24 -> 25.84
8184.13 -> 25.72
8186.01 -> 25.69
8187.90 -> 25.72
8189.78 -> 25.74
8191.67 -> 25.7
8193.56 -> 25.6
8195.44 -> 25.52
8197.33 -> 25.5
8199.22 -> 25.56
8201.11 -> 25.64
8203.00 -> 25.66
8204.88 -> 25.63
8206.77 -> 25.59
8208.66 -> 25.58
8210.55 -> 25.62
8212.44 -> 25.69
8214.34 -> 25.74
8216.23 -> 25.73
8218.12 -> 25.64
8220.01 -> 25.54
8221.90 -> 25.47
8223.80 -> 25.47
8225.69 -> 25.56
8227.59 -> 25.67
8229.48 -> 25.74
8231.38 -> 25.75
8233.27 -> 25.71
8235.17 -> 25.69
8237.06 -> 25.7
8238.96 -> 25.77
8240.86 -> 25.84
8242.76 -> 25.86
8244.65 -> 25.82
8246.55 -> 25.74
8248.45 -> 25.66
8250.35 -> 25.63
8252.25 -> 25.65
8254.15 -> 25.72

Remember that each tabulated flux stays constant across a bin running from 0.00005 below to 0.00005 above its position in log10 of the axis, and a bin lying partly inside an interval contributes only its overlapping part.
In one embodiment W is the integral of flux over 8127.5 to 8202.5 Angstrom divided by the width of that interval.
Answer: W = 26.1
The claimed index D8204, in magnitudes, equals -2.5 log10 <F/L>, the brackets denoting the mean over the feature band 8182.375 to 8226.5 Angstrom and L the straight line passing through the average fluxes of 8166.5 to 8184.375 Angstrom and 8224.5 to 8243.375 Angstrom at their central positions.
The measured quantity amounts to 0.02 mag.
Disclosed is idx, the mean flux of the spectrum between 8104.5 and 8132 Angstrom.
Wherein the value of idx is 26.2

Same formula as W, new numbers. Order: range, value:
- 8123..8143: 26.4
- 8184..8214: 25.6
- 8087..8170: 26.3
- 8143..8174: 26.3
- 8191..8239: 25.6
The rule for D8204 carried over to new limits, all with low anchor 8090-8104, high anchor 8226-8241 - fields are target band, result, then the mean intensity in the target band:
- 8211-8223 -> 0.01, 25.6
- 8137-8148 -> -0.01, 26.3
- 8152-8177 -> -0.01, 26.3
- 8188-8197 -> 0.01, 25.6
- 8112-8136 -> 0.00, 26.3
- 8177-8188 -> 0.00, 25.9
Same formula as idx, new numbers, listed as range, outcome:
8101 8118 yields 26.2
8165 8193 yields 26.1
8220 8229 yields 25.5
